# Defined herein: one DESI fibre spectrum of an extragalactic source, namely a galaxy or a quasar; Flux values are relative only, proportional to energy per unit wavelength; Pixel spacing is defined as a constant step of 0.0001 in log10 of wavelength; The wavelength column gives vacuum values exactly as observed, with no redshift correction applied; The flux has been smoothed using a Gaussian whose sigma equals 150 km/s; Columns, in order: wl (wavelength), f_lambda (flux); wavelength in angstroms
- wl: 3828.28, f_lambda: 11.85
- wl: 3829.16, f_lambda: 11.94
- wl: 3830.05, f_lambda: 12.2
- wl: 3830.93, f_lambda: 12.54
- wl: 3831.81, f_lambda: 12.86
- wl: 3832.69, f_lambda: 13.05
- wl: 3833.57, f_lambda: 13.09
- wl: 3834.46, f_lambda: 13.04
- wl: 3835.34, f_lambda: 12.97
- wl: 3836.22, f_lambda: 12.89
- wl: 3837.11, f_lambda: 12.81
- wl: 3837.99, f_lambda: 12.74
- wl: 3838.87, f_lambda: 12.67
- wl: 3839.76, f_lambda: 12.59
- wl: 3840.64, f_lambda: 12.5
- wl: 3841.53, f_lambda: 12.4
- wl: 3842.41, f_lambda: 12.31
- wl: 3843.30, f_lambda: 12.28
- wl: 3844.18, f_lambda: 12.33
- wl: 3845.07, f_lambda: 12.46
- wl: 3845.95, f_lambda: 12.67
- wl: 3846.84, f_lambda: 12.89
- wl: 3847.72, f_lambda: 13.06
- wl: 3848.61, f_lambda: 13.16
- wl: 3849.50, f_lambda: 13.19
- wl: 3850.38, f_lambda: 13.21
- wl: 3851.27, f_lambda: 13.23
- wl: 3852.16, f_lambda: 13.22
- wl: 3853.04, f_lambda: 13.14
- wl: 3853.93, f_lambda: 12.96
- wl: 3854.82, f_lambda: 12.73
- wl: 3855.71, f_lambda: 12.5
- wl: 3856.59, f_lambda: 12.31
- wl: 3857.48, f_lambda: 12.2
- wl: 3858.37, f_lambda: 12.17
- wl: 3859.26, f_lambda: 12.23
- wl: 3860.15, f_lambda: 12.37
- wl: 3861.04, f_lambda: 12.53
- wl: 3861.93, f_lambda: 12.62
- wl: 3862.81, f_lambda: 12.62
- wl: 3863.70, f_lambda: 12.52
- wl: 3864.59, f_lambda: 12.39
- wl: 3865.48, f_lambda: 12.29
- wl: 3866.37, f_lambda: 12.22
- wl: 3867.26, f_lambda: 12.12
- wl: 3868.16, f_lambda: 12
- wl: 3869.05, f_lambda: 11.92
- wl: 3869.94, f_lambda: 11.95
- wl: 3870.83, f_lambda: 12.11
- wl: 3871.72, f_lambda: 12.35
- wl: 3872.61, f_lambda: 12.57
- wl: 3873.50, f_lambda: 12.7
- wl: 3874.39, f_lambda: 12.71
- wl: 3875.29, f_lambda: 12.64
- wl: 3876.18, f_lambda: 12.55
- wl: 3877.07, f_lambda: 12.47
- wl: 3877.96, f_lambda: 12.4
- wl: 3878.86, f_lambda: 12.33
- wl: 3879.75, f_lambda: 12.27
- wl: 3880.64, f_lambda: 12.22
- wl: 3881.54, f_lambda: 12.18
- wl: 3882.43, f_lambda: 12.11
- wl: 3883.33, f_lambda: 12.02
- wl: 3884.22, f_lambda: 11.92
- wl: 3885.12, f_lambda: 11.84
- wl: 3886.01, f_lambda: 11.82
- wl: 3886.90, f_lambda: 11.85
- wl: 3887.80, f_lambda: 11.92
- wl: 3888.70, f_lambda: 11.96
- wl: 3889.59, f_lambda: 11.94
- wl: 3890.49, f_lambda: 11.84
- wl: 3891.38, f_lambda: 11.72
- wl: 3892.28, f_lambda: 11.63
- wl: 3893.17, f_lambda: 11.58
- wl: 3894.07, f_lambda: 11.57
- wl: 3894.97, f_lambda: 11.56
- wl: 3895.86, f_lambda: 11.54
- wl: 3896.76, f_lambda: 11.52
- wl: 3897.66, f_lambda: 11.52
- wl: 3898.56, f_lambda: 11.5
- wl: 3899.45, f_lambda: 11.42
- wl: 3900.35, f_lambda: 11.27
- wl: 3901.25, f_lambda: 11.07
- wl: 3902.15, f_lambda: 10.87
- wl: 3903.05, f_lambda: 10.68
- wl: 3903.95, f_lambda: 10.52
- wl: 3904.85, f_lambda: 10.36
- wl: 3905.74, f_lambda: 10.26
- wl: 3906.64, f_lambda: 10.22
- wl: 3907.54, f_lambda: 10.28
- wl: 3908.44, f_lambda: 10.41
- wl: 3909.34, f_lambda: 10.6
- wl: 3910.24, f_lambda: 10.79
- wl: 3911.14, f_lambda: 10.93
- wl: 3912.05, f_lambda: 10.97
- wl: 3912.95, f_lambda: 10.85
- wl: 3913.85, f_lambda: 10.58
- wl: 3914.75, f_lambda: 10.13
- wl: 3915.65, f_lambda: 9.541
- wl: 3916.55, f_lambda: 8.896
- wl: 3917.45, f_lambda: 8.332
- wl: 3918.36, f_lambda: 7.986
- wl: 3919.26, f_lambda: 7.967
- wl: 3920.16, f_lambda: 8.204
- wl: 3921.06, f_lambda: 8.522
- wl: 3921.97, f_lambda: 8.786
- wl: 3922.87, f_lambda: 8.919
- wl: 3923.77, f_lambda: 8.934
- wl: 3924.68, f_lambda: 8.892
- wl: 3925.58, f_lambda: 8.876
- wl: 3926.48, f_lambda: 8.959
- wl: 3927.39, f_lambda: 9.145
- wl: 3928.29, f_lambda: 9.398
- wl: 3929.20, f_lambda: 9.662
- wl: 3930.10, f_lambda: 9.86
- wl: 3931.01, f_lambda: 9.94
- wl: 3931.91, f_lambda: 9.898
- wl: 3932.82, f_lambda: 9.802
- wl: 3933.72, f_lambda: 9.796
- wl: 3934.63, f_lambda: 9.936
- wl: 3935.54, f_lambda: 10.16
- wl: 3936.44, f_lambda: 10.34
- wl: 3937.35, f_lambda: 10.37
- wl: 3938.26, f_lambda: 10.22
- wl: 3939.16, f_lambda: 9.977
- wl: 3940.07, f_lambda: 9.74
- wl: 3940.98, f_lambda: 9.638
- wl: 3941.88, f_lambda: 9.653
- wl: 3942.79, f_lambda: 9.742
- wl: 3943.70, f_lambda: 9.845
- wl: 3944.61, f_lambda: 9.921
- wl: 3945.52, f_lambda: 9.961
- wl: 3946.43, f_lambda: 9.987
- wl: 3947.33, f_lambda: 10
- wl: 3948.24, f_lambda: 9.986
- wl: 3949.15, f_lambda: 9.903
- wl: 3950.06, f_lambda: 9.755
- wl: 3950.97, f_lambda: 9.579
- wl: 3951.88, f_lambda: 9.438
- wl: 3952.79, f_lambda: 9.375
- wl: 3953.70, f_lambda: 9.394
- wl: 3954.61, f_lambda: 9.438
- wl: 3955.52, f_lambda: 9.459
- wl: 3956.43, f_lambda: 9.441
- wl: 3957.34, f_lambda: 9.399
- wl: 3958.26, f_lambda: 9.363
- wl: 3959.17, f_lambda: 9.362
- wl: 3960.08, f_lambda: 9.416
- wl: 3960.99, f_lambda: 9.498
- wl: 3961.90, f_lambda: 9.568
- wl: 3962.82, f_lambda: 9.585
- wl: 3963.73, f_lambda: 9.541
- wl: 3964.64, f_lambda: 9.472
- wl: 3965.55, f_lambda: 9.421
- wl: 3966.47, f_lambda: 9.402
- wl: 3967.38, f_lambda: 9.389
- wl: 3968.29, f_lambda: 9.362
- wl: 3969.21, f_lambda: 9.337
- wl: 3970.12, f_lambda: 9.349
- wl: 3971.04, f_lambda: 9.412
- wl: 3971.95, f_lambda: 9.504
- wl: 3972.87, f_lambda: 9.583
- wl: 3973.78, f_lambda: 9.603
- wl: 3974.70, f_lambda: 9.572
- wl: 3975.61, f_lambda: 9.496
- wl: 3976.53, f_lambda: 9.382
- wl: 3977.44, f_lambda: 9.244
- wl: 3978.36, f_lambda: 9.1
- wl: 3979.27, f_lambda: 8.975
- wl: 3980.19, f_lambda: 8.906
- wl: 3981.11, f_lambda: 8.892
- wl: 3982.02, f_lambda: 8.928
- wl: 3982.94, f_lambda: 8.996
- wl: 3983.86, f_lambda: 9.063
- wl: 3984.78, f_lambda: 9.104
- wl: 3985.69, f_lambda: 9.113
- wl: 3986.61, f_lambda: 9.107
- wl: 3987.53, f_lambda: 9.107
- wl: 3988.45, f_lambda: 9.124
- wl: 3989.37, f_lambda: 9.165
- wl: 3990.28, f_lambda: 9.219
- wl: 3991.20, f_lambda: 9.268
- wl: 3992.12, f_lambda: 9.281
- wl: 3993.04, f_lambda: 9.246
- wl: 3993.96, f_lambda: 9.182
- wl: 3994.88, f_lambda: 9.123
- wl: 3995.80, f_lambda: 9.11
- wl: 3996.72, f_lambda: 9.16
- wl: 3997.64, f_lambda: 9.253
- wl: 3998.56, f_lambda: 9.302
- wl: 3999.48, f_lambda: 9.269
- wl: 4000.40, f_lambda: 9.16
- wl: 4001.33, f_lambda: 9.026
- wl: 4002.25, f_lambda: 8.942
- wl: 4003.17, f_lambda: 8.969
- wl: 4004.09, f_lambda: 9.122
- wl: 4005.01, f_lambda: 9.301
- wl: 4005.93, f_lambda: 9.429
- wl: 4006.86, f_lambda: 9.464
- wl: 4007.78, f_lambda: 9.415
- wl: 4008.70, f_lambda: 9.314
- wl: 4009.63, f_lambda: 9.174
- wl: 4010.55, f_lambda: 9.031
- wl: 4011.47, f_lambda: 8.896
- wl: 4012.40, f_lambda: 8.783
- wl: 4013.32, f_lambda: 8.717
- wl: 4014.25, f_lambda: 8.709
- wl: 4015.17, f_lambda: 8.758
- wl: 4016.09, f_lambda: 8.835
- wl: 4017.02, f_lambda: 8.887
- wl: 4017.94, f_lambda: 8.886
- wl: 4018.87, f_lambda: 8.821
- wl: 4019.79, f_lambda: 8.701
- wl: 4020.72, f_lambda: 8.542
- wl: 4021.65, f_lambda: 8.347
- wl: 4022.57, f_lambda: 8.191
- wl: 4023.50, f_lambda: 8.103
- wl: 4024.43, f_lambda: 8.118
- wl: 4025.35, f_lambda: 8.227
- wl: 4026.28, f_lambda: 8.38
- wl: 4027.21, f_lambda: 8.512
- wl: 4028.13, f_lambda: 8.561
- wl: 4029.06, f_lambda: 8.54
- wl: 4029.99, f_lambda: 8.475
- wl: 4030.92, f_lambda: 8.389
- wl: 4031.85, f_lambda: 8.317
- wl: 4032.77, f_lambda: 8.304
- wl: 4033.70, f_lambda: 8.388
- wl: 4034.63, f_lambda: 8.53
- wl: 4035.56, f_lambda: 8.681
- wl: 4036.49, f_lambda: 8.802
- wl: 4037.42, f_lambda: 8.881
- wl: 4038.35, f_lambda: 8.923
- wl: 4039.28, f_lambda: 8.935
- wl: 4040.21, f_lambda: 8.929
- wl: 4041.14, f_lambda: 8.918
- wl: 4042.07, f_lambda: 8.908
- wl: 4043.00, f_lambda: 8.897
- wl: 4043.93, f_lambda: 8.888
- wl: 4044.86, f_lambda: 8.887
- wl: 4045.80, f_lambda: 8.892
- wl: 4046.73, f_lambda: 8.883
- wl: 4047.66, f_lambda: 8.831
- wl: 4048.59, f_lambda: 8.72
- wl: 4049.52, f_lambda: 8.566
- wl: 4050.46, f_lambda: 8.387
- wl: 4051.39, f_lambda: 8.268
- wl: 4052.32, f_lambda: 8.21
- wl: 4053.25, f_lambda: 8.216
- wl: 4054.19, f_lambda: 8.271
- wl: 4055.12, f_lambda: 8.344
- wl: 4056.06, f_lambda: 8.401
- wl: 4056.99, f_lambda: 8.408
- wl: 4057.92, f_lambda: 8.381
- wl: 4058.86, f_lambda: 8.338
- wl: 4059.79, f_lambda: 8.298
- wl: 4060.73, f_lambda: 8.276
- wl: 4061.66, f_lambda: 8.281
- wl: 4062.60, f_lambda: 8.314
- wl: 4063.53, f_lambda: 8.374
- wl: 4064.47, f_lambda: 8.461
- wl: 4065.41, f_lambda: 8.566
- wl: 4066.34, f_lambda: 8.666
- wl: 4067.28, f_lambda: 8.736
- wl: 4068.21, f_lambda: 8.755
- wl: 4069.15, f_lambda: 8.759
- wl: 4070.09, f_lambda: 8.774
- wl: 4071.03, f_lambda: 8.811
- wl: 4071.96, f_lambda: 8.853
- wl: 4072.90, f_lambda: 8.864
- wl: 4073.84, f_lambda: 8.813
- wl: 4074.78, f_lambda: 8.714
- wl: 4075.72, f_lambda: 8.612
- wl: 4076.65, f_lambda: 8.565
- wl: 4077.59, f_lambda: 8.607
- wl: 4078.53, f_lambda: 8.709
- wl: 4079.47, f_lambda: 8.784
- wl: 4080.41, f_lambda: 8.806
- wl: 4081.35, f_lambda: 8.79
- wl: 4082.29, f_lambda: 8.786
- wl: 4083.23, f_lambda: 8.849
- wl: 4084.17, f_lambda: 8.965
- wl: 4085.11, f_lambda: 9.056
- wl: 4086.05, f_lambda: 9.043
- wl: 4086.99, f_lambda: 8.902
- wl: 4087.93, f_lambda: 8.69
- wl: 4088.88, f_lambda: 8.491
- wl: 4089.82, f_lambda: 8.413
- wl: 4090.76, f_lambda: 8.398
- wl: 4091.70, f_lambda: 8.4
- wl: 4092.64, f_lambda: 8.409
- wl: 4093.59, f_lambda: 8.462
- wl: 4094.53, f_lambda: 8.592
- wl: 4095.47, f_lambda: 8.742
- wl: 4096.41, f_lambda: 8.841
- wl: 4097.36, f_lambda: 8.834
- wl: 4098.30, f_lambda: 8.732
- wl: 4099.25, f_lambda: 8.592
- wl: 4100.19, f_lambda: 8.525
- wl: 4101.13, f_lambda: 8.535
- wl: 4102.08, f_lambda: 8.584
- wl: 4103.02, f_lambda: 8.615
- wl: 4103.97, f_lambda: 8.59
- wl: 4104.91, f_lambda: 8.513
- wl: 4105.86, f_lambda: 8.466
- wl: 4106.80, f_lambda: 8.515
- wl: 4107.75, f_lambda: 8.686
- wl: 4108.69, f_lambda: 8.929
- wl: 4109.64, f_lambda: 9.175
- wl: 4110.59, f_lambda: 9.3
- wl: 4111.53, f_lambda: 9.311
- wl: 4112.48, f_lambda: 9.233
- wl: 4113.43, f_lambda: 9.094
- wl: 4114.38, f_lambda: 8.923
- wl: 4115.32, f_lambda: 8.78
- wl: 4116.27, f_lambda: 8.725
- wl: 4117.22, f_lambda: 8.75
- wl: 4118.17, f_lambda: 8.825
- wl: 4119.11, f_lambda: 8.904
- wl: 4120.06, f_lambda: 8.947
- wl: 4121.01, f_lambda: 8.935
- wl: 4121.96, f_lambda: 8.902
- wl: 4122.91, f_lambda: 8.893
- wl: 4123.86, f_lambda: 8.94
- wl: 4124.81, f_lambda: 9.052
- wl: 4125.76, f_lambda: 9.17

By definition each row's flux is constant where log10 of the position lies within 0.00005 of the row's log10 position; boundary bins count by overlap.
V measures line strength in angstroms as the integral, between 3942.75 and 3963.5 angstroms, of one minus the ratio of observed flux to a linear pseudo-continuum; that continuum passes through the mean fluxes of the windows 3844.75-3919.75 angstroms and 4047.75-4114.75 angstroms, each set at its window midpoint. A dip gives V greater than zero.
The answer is 1.95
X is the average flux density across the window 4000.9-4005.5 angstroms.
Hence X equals 9.09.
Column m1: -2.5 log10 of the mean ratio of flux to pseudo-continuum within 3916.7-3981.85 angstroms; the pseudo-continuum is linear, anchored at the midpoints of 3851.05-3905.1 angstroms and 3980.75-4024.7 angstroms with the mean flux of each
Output 0.09 mag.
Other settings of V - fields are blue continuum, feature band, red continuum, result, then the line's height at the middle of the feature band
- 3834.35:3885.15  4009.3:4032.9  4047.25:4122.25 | 2.84 angstroms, 9.76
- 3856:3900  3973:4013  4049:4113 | 3.79 angstroms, 10.1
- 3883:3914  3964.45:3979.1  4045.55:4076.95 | 0.91 angstroms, 10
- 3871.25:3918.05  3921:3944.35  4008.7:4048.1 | 2.20 angstroms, 10.6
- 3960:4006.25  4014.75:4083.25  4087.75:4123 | 2.89 angstroms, 8.98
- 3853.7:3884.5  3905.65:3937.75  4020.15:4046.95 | 4.35 angstroms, 11.1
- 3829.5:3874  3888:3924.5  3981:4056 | 3.00 angstroms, 11.4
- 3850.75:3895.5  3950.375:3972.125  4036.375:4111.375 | 2.53 angstroms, 10.7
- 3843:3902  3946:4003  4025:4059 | 3.94 angstroms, 10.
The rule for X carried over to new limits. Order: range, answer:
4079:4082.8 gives 8.79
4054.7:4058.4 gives 8.38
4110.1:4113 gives 9.27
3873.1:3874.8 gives 12.7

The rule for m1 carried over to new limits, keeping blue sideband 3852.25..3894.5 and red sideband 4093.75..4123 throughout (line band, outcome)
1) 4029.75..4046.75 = 0.13 mag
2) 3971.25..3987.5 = 0.16 mag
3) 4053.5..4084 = 0.09 mag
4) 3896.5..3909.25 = 0.09 mag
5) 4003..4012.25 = 0.12 mag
